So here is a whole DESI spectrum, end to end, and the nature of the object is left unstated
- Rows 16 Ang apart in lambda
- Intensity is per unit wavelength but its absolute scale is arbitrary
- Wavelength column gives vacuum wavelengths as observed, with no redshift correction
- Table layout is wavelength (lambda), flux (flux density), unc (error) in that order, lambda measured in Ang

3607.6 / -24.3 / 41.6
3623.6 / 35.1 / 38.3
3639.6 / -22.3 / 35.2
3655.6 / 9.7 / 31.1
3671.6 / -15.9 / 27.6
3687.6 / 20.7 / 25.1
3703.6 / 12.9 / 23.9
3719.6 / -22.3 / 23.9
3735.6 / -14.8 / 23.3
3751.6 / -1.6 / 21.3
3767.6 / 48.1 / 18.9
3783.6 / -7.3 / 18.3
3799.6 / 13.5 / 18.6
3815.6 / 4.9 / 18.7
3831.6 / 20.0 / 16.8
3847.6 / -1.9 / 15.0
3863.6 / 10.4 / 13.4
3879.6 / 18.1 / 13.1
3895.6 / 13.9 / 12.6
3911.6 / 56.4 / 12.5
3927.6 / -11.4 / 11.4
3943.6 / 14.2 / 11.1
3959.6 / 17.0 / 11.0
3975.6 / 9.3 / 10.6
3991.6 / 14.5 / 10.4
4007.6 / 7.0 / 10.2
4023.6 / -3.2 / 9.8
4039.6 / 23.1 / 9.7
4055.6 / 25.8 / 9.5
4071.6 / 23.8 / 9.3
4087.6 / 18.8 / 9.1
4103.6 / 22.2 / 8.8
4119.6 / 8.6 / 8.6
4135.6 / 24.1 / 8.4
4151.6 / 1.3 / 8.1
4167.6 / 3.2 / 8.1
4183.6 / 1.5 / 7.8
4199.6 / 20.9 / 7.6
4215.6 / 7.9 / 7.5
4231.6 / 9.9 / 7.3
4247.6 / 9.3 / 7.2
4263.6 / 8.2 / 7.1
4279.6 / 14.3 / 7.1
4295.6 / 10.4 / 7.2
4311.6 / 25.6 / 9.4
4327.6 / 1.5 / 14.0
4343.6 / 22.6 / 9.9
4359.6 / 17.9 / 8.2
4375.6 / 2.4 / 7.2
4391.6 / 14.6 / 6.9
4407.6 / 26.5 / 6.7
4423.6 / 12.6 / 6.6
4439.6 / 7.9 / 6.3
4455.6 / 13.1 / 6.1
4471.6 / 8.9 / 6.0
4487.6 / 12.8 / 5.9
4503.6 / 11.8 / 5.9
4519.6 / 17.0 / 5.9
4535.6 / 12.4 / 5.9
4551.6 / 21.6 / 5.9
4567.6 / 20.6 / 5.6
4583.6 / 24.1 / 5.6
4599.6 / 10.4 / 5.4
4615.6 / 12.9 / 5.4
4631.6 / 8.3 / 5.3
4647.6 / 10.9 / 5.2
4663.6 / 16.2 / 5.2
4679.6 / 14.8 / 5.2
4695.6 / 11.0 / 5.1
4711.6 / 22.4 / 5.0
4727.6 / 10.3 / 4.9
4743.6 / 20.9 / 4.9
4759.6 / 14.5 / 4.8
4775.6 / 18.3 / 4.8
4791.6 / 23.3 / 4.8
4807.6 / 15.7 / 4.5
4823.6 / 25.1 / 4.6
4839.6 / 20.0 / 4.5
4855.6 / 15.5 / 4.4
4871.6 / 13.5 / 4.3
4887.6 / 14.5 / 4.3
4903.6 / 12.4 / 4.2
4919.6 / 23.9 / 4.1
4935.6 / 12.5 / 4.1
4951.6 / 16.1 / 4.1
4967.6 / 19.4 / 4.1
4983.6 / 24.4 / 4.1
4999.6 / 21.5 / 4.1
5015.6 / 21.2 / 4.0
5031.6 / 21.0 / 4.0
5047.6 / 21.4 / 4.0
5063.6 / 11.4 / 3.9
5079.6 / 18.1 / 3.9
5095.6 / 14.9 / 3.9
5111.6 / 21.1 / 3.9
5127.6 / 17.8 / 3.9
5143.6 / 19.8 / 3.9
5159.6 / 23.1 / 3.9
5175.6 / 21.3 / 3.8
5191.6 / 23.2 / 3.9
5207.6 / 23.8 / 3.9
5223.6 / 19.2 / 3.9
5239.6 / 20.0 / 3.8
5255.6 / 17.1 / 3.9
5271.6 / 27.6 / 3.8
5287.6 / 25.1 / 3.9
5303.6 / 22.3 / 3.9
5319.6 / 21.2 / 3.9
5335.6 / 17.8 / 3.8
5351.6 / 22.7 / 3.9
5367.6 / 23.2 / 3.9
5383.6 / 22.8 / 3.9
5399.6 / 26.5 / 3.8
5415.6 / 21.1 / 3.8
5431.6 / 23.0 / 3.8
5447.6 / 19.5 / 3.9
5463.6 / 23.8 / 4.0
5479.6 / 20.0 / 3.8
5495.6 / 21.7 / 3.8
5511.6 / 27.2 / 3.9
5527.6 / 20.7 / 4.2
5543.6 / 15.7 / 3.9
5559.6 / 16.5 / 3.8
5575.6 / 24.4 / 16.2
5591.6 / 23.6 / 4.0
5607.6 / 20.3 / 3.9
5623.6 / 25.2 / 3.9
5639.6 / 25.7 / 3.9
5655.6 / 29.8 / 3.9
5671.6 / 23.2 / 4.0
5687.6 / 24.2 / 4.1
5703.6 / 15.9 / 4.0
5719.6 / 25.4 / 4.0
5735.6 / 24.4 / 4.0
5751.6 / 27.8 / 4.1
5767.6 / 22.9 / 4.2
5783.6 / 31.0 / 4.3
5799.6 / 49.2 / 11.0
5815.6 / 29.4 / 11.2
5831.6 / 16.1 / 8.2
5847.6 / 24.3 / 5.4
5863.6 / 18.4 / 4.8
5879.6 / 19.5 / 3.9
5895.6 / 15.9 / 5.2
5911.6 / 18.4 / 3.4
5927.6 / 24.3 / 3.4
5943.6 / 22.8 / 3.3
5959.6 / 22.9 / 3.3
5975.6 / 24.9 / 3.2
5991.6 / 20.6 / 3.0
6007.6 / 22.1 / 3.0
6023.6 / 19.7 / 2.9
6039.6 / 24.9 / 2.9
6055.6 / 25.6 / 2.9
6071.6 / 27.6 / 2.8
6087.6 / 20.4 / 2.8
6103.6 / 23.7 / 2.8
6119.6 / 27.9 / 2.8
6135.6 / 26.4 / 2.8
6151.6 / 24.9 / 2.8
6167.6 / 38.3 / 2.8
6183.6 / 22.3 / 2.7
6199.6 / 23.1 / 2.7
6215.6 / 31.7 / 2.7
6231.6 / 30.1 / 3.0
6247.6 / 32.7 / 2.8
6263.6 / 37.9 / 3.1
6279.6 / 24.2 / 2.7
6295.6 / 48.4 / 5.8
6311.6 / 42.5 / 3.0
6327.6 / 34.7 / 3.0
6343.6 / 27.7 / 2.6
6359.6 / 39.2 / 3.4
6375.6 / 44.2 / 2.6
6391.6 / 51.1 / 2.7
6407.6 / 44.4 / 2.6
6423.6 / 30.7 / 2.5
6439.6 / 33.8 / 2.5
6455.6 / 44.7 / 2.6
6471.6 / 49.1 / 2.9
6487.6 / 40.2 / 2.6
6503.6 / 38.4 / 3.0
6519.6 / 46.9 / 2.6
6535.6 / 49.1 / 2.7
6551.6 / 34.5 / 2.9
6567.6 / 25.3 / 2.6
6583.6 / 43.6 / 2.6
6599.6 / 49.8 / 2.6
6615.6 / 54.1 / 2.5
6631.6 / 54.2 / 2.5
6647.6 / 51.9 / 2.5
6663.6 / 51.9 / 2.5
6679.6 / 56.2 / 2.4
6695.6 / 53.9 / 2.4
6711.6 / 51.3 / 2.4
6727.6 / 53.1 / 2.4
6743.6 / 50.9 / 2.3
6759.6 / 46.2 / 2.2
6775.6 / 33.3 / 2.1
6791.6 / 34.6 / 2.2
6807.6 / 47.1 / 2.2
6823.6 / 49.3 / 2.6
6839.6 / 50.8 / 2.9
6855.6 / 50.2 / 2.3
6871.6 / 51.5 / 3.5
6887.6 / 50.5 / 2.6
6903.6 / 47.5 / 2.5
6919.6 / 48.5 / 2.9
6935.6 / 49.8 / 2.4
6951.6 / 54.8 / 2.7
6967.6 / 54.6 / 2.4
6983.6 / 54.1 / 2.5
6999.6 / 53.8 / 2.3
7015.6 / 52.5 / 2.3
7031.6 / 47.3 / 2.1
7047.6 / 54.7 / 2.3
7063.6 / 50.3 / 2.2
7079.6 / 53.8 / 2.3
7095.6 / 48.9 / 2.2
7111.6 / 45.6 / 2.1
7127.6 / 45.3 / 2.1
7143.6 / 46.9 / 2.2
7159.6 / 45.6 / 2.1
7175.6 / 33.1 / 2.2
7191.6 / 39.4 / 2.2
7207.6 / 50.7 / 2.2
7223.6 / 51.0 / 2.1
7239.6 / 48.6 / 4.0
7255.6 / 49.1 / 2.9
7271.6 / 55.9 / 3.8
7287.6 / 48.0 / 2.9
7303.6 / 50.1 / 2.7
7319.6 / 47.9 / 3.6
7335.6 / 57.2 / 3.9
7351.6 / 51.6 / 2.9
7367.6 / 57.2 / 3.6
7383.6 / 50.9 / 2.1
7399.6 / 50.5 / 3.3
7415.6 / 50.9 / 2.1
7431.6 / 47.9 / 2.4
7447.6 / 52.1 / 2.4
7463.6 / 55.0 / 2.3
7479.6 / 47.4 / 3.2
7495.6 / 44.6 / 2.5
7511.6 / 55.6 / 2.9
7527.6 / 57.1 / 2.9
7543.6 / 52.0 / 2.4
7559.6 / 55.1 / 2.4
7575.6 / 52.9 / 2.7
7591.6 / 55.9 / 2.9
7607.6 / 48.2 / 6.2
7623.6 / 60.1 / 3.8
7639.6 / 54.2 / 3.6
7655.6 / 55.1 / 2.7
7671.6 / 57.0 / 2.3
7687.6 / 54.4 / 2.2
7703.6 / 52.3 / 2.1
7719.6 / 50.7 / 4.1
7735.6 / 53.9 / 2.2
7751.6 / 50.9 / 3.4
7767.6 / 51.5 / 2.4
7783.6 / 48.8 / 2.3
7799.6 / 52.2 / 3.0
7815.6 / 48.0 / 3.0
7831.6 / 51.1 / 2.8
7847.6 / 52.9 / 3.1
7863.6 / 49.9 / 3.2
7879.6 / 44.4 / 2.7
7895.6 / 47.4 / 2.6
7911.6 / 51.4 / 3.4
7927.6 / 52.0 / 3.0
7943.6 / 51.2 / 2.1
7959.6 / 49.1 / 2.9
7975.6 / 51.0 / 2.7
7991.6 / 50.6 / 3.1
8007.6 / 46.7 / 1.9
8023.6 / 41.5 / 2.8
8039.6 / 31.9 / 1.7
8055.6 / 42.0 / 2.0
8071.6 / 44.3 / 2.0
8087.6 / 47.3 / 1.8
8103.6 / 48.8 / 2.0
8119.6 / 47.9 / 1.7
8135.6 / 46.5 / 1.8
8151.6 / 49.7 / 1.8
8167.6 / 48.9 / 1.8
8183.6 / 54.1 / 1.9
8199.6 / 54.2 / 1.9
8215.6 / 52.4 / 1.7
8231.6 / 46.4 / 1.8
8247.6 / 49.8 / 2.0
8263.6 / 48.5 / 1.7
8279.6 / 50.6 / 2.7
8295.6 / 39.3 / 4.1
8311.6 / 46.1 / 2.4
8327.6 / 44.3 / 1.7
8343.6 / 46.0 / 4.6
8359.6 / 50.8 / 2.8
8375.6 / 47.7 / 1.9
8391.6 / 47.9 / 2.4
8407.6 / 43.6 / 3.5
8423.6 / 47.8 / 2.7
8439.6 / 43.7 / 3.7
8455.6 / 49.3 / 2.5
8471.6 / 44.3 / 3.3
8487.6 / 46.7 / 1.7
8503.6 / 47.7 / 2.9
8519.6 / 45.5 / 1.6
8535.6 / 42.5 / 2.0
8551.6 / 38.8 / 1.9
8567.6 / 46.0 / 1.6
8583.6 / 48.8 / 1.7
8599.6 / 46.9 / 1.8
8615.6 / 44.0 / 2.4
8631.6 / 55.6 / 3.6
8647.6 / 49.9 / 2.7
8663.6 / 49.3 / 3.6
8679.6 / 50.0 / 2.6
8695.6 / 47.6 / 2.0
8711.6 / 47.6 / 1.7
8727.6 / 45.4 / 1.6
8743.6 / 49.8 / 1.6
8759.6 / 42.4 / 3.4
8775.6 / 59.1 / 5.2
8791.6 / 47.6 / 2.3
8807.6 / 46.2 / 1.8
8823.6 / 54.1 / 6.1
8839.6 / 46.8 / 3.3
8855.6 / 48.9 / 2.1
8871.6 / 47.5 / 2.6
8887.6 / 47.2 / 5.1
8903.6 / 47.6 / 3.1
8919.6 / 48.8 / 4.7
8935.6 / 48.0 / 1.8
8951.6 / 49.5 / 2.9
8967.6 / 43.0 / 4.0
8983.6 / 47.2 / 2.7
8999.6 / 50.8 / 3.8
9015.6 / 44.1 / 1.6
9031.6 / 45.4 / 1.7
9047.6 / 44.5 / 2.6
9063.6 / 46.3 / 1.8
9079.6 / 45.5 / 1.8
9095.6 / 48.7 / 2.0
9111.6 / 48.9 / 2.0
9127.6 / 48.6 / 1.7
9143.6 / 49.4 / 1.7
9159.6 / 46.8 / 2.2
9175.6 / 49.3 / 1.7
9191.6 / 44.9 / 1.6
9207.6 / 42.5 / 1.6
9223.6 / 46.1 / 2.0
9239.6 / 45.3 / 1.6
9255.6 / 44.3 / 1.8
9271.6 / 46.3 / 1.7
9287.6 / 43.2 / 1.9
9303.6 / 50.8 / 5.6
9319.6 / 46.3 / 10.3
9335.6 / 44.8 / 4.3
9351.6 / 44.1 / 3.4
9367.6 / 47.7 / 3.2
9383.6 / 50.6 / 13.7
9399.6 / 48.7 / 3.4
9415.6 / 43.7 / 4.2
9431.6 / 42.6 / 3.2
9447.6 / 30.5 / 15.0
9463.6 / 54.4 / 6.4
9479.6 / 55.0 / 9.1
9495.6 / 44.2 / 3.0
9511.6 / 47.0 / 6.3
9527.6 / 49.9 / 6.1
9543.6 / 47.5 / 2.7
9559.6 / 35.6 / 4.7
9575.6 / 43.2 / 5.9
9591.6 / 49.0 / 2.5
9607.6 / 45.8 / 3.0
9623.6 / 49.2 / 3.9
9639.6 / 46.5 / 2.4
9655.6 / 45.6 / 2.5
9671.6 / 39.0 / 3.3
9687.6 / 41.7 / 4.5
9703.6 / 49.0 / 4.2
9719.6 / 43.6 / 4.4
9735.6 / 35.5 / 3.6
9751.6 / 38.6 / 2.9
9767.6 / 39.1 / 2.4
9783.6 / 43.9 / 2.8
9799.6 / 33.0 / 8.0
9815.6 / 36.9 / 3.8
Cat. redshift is 0.65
